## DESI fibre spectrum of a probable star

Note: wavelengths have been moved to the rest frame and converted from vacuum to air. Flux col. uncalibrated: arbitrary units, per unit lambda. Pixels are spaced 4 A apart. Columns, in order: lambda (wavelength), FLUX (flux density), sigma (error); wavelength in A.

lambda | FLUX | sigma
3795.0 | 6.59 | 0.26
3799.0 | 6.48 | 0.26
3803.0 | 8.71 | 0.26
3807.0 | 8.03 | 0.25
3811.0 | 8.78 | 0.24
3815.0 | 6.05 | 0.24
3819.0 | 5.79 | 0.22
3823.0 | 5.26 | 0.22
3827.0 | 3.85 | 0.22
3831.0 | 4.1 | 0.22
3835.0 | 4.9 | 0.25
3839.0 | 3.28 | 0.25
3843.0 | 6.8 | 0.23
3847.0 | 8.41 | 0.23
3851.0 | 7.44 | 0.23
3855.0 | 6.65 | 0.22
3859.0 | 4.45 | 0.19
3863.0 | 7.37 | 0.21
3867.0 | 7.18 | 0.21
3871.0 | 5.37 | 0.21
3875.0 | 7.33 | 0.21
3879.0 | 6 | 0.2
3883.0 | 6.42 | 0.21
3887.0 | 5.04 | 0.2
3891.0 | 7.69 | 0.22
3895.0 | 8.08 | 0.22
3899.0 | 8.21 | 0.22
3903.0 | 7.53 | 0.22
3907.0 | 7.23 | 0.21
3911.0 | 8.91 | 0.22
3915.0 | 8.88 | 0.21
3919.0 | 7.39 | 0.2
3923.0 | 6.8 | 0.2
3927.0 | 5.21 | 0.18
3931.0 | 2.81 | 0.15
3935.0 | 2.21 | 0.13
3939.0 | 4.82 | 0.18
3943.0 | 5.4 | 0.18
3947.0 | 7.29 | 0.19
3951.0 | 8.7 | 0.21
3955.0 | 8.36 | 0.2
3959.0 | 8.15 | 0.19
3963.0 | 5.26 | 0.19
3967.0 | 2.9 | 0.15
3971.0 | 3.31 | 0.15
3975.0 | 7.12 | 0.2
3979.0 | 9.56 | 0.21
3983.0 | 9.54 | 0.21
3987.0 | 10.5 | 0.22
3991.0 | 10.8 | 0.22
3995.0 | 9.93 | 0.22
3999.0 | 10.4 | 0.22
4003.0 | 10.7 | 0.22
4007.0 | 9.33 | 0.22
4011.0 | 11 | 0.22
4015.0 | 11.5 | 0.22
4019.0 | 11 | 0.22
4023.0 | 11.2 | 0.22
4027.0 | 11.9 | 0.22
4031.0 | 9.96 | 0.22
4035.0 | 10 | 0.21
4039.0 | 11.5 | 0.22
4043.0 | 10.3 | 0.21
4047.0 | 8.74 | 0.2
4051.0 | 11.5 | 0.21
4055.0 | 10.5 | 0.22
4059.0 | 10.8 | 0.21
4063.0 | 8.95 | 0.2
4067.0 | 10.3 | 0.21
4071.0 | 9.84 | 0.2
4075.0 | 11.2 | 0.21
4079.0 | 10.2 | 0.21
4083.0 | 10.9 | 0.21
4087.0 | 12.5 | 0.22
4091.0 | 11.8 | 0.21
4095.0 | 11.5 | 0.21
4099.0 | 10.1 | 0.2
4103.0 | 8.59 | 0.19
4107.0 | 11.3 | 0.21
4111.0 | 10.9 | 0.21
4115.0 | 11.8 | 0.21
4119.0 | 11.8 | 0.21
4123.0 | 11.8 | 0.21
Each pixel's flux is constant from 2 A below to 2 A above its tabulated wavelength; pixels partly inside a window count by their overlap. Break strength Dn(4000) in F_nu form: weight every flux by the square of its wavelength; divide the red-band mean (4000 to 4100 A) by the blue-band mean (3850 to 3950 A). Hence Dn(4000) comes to 1.8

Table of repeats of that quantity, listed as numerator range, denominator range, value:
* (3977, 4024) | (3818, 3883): 1.91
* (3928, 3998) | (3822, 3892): 1.22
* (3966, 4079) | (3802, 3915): 1.62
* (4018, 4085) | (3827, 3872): 1.97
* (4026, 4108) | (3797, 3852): 1.91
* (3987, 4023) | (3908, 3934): 1.70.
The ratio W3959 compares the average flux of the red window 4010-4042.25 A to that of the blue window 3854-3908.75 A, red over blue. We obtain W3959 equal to 1.6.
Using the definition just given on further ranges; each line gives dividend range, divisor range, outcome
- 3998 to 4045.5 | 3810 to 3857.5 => 1.83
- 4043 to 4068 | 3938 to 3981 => 1.56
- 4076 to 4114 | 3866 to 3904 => 1.59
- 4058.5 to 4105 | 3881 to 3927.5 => 1.44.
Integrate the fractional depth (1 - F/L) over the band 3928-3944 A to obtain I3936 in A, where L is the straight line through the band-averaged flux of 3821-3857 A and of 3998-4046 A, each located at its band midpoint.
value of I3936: 8.7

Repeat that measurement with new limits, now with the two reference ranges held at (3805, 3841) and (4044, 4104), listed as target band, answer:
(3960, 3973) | 6.55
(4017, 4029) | -2.33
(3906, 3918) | -1.69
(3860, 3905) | -0.88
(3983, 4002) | -3.03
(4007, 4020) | -2.19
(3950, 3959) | -0.29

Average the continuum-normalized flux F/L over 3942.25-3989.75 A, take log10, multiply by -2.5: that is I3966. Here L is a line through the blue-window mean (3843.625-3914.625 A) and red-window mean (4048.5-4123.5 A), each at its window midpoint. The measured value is 0.19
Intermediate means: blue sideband 7.06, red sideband 10.8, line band 7.28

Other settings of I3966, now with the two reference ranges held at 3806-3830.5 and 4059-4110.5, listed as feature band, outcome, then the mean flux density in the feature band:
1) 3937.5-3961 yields 0.16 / 7.17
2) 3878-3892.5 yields 0.16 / 6.26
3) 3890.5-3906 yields -0.06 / 7.85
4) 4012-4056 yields -0.11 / 10.7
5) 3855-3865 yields 0.13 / 6.06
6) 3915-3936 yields 0.41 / 5.39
